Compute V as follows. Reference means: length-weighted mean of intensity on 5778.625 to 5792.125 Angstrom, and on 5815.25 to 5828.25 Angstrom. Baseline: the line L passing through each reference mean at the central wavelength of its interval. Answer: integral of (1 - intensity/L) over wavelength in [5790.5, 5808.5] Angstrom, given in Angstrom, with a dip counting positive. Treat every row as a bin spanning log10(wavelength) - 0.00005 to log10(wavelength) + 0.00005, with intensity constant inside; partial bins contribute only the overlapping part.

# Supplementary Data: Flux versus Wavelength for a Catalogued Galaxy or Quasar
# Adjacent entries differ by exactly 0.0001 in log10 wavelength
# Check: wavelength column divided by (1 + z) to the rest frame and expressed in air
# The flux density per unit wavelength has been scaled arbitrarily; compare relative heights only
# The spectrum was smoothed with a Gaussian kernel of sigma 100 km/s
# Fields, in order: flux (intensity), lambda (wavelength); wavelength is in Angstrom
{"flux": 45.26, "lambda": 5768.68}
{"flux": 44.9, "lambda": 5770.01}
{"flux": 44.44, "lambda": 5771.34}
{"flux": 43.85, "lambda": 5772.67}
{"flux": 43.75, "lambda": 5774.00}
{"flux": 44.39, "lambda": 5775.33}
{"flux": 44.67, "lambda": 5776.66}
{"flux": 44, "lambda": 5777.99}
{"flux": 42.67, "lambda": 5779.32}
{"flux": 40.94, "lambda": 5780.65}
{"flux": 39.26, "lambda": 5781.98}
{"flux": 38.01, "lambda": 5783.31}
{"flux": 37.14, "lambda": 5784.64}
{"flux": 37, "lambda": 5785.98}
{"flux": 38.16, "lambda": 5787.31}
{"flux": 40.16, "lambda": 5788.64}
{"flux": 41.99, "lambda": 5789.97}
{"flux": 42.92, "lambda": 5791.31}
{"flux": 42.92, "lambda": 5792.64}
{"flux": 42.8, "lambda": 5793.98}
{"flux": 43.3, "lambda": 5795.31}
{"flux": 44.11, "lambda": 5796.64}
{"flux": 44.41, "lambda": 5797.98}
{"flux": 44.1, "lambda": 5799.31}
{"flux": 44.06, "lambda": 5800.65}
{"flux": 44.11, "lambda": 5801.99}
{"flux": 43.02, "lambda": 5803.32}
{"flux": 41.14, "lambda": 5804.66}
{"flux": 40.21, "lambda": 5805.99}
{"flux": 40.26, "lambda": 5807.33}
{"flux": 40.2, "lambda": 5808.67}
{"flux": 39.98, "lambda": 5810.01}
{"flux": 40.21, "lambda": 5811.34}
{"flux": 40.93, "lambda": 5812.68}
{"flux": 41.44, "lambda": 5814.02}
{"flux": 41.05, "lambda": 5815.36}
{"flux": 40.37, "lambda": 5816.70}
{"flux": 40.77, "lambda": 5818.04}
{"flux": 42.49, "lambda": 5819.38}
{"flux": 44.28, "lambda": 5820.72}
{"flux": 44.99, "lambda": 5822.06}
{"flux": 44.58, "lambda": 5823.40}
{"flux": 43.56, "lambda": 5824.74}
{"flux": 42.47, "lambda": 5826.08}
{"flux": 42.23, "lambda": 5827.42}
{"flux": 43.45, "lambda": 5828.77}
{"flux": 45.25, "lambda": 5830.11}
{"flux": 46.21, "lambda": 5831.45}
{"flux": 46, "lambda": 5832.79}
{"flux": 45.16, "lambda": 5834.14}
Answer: -0.80 Angstrom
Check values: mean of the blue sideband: 39.9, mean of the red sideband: 42.7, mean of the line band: 42.8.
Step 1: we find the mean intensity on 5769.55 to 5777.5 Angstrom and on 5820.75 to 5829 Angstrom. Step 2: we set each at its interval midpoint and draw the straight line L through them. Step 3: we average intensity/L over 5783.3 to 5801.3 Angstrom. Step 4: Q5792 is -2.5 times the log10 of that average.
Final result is 0.061 mag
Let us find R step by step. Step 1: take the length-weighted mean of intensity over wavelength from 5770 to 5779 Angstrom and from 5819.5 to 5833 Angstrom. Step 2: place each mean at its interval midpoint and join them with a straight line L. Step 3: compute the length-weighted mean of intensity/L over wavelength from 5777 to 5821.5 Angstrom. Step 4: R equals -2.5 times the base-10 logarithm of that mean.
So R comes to 0.068 mag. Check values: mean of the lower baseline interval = 44.2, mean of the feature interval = 41.5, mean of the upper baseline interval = 44.2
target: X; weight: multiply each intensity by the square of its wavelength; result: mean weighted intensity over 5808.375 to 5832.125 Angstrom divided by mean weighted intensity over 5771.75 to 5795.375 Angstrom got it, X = 1.04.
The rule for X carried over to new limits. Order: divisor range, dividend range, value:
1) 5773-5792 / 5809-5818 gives 1.00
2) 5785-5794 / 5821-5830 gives 1.09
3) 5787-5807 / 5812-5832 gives 1.02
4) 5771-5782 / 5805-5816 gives 0.95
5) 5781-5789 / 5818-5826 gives 1.15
